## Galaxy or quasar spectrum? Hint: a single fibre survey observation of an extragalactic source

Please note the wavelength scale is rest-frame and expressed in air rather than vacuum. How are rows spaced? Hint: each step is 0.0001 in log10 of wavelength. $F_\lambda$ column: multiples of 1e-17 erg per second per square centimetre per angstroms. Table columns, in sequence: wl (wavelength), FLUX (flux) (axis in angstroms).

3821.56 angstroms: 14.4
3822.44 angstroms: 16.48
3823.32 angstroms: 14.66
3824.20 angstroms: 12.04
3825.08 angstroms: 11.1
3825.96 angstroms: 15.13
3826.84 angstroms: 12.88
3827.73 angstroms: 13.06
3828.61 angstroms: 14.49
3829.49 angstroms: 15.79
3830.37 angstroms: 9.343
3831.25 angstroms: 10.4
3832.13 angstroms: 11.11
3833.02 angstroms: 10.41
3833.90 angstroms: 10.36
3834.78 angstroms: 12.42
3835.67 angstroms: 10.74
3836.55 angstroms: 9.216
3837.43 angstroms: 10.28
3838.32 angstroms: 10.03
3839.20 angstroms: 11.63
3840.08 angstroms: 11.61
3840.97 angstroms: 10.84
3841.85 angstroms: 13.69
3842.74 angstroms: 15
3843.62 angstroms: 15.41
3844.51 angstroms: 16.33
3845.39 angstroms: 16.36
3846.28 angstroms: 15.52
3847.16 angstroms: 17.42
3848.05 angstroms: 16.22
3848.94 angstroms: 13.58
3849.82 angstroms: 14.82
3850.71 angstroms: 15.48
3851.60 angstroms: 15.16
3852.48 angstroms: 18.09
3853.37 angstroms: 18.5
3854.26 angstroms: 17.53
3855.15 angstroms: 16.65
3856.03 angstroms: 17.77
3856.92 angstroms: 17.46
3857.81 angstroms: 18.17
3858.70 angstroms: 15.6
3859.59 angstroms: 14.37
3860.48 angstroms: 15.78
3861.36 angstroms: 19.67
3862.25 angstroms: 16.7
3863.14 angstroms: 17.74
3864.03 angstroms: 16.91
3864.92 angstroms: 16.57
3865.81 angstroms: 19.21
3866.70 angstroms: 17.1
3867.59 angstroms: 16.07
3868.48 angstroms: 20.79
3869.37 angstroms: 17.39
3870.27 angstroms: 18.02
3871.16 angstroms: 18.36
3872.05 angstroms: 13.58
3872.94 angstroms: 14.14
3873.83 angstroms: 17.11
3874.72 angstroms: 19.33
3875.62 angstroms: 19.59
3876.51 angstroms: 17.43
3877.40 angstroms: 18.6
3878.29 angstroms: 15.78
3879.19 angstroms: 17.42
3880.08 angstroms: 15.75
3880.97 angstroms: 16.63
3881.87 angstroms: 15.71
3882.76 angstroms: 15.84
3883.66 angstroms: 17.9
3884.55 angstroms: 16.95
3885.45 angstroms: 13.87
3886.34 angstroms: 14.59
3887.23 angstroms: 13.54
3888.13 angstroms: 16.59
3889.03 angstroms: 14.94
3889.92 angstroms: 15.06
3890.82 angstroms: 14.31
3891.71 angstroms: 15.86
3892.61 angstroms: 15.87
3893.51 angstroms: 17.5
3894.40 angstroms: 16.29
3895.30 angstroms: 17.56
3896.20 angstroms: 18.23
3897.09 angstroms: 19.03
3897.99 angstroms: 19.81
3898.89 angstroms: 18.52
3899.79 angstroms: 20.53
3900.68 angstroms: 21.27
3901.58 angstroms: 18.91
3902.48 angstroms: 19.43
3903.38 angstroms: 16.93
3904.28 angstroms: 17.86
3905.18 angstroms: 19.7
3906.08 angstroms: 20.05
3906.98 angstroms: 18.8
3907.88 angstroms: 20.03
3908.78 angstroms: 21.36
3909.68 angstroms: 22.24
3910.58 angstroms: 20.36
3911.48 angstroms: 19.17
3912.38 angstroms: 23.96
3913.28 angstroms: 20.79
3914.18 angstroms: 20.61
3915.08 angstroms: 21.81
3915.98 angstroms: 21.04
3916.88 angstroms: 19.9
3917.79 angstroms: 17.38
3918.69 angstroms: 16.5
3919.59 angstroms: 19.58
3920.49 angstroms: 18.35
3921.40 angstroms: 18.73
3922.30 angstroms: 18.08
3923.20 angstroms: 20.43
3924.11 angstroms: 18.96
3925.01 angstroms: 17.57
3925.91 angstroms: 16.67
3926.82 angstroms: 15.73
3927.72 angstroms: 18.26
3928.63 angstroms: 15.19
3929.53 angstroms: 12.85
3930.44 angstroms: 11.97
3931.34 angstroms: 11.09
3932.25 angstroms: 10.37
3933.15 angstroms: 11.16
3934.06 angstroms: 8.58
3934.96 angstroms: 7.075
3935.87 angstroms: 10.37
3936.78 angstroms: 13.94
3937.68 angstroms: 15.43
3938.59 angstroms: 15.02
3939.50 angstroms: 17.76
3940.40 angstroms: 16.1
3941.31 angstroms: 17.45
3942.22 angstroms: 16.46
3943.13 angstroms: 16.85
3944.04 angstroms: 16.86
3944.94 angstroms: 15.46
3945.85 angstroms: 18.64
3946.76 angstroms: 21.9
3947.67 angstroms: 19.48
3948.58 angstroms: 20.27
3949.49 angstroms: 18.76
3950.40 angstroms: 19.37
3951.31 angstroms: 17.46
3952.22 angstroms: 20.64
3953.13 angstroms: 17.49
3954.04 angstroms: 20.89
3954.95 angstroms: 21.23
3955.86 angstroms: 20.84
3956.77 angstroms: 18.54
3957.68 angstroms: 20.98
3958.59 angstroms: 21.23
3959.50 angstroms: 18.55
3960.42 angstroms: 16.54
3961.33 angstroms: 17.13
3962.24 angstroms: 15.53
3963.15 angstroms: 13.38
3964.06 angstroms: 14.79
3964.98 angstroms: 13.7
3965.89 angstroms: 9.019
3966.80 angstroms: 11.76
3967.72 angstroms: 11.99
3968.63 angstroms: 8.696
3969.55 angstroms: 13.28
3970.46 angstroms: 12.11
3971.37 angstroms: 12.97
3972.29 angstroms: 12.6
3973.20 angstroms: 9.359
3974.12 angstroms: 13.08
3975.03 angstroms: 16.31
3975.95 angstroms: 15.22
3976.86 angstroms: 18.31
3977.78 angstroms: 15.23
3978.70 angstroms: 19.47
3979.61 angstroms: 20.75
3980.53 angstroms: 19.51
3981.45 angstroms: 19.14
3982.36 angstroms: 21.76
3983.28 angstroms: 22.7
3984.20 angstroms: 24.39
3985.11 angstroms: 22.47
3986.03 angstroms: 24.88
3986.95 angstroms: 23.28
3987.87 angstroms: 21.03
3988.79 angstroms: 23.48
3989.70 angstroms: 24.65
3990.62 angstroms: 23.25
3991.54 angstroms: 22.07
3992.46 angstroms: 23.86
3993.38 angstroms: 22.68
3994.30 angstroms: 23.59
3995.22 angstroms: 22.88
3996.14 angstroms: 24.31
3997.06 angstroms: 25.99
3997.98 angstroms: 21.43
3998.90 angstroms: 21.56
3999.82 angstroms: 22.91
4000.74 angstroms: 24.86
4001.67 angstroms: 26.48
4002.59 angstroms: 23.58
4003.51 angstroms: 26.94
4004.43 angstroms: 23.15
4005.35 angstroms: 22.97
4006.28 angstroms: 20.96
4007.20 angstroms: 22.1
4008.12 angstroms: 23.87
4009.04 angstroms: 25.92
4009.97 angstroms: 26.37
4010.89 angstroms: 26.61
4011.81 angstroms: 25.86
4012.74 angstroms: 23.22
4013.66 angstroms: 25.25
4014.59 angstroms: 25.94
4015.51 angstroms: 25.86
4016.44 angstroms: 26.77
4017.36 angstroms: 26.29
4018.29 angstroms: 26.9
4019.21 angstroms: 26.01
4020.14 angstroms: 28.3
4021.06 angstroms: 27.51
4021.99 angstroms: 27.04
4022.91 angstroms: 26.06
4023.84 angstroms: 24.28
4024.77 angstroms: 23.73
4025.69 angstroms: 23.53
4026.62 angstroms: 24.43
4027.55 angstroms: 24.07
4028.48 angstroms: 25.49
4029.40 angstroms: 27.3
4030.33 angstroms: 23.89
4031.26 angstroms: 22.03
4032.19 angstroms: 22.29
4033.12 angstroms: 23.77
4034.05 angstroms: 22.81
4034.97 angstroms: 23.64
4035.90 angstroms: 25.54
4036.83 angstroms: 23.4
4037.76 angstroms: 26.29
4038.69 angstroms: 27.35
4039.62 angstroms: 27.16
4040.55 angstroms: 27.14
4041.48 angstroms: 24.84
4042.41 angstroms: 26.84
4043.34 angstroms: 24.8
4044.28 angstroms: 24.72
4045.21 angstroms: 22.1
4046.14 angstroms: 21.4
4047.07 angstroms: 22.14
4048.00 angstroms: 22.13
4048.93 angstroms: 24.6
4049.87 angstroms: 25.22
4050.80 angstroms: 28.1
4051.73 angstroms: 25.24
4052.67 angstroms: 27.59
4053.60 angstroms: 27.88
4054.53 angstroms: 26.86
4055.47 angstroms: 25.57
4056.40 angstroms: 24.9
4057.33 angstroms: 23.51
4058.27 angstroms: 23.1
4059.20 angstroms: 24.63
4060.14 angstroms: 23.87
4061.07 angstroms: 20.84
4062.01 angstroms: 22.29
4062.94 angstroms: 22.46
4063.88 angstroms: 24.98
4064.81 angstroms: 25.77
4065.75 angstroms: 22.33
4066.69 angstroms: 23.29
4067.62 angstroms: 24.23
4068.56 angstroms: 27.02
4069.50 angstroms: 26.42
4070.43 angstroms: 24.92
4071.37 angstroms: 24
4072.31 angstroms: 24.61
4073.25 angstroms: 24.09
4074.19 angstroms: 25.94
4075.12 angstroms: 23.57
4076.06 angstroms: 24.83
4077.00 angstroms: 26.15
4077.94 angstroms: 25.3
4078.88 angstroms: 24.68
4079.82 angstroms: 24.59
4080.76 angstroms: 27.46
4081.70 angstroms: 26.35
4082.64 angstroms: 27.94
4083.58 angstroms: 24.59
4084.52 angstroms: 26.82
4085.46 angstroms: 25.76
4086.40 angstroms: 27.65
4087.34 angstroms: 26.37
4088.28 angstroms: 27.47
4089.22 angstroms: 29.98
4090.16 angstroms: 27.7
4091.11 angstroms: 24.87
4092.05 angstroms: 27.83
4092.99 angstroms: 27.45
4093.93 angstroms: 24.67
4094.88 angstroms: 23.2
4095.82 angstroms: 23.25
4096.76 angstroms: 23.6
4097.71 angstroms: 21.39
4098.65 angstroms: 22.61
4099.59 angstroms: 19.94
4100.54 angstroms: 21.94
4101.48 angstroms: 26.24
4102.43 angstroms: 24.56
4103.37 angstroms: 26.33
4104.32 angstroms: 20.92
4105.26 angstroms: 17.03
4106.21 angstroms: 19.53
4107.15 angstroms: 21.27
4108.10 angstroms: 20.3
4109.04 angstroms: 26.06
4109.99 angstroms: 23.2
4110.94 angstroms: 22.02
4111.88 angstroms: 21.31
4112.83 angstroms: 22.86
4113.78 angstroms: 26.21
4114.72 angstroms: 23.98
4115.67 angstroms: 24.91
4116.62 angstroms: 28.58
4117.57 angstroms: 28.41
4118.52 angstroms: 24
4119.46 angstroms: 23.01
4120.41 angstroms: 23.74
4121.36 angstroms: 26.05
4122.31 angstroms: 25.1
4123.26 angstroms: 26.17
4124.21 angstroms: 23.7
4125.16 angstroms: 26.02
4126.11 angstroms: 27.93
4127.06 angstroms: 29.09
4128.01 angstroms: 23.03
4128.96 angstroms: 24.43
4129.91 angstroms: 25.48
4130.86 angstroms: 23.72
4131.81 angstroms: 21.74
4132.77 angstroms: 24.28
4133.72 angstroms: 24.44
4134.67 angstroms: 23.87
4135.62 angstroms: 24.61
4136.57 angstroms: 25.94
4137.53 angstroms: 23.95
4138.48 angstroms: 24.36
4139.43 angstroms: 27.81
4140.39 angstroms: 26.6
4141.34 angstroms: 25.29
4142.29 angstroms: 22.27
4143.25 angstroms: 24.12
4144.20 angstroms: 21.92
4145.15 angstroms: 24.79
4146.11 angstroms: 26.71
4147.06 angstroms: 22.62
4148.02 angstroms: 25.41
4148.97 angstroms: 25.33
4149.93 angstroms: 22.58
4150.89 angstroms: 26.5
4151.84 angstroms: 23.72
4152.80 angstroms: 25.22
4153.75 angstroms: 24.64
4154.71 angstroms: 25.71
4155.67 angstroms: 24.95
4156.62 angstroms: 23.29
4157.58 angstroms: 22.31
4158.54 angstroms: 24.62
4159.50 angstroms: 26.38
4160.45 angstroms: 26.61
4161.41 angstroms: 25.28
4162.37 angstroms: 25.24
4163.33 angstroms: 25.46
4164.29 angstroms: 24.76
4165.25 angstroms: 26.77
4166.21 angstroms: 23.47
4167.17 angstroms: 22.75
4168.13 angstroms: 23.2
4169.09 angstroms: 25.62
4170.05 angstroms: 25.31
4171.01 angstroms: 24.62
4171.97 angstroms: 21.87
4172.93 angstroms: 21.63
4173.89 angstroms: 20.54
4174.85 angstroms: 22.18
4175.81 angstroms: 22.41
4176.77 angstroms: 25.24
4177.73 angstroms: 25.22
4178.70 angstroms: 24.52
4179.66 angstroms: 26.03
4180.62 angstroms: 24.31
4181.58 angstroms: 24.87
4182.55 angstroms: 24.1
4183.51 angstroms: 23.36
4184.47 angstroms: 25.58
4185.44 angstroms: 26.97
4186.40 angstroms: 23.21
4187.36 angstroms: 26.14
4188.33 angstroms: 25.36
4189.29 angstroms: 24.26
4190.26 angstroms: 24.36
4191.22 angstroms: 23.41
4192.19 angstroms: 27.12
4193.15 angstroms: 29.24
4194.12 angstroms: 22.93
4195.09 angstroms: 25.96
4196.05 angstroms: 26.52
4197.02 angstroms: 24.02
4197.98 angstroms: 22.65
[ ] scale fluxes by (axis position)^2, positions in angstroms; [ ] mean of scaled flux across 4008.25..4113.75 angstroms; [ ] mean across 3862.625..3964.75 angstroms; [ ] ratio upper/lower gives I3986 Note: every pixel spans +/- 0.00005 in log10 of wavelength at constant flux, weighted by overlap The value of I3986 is 1.53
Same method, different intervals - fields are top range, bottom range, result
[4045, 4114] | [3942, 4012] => 1.30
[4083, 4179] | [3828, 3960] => 1.65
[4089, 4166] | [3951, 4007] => 1.36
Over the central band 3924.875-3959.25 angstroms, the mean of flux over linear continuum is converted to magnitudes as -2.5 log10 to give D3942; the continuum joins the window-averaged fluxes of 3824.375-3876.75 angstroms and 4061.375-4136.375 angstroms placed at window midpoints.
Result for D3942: 0.134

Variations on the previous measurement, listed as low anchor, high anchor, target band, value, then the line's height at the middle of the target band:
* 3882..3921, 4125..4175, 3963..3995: 0.14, 20.3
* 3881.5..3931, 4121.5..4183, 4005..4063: -0.16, 21.4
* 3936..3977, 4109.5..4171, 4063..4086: -0.16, 21.7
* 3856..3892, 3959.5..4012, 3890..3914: -0.09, 17.5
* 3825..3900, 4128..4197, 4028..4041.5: -0.20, 20.8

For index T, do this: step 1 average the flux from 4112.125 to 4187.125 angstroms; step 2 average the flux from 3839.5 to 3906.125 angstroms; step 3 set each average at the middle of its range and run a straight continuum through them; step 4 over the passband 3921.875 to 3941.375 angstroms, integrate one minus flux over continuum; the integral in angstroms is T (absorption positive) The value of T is 4.2 angstroms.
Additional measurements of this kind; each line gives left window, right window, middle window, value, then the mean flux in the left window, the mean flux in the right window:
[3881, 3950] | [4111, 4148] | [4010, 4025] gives -3.75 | 17.2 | 24.8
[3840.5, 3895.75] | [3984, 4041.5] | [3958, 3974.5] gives 6.16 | 16.4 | 24.6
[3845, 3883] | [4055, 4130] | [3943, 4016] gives 2.98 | 16.9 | 24.6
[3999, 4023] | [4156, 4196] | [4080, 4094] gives -1.09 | 25.2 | 24.6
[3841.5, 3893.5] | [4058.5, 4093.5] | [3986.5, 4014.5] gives -2.16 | 16.5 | 25.4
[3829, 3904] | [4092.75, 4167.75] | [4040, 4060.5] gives -2.97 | 15.9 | 24.3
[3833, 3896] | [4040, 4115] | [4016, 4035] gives -2.32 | 15.8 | 24.5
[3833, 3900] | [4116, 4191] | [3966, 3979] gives 3.92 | 16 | 24.7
